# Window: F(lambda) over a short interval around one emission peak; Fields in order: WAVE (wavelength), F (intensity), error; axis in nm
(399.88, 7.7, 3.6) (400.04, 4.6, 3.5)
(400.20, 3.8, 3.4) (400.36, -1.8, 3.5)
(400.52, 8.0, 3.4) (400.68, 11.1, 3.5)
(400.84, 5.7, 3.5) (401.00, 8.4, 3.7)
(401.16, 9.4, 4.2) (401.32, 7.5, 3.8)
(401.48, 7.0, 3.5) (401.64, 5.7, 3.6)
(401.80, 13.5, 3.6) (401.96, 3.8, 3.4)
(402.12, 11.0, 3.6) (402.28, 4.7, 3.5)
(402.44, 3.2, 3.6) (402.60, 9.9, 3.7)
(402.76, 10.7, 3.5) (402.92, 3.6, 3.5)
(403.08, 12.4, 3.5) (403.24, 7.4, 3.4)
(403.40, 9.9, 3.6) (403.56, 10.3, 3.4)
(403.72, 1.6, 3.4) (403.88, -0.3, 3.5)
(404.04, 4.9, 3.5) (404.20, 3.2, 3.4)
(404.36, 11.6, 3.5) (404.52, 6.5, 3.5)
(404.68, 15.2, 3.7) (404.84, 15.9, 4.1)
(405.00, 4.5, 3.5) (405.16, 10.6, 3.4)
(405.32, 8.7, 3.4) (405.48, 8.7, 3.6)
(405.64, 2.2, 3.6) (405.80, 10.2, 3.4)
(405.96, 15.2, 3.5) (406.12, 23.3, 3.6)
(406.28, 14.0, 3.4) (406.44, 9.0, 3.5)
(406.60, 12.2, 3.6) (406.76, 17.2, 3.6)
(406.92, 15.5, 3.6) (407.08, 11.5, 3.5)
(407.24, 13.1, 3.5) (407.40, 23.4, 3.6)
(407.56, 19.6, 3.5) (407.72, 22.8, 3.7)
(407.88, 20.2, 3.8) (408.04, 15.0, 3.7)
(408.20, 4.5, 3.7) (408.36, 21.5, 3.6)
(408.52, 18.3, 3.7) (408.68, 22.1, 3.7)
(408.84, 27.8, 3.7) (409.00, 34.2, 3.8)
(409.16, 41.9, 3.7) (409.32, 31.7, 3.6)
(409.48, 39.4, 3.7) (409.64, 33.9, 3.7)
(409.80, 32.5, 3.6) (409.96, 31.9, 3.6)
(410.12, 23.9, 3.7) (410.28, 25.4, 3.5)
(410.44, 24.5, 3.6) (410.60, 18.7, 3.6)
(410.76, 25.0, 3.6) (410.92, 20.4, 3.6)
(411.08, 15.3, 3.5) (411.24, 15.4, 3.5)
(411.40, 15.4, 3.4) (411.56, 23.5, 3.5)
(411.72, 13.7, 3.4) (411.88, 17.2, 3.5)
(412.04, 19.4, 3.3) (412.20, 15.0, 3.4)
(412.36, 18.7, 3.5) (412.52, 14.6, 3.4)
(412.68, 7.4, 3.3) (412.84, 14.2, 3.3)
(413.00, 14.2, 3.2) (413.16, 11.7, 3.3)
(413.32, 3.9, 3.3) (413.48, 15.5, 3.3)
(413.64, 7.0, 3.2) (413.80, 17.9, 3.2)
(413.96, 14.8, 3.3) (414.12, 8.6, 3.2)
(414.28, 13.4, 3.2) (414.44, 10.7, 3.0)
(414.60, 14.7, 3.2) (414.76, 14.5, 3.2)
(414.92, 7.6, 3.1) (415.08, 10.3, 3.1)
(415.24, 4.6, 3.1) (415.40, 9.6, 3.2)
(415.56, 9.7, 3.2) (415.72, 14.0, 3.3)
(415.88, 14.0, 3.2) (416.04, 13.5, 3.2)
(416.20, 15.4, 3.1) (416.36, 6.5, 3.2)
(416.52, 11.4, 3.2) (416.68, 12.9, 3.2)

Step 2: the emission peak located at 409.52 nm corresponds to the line Lyman alpha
